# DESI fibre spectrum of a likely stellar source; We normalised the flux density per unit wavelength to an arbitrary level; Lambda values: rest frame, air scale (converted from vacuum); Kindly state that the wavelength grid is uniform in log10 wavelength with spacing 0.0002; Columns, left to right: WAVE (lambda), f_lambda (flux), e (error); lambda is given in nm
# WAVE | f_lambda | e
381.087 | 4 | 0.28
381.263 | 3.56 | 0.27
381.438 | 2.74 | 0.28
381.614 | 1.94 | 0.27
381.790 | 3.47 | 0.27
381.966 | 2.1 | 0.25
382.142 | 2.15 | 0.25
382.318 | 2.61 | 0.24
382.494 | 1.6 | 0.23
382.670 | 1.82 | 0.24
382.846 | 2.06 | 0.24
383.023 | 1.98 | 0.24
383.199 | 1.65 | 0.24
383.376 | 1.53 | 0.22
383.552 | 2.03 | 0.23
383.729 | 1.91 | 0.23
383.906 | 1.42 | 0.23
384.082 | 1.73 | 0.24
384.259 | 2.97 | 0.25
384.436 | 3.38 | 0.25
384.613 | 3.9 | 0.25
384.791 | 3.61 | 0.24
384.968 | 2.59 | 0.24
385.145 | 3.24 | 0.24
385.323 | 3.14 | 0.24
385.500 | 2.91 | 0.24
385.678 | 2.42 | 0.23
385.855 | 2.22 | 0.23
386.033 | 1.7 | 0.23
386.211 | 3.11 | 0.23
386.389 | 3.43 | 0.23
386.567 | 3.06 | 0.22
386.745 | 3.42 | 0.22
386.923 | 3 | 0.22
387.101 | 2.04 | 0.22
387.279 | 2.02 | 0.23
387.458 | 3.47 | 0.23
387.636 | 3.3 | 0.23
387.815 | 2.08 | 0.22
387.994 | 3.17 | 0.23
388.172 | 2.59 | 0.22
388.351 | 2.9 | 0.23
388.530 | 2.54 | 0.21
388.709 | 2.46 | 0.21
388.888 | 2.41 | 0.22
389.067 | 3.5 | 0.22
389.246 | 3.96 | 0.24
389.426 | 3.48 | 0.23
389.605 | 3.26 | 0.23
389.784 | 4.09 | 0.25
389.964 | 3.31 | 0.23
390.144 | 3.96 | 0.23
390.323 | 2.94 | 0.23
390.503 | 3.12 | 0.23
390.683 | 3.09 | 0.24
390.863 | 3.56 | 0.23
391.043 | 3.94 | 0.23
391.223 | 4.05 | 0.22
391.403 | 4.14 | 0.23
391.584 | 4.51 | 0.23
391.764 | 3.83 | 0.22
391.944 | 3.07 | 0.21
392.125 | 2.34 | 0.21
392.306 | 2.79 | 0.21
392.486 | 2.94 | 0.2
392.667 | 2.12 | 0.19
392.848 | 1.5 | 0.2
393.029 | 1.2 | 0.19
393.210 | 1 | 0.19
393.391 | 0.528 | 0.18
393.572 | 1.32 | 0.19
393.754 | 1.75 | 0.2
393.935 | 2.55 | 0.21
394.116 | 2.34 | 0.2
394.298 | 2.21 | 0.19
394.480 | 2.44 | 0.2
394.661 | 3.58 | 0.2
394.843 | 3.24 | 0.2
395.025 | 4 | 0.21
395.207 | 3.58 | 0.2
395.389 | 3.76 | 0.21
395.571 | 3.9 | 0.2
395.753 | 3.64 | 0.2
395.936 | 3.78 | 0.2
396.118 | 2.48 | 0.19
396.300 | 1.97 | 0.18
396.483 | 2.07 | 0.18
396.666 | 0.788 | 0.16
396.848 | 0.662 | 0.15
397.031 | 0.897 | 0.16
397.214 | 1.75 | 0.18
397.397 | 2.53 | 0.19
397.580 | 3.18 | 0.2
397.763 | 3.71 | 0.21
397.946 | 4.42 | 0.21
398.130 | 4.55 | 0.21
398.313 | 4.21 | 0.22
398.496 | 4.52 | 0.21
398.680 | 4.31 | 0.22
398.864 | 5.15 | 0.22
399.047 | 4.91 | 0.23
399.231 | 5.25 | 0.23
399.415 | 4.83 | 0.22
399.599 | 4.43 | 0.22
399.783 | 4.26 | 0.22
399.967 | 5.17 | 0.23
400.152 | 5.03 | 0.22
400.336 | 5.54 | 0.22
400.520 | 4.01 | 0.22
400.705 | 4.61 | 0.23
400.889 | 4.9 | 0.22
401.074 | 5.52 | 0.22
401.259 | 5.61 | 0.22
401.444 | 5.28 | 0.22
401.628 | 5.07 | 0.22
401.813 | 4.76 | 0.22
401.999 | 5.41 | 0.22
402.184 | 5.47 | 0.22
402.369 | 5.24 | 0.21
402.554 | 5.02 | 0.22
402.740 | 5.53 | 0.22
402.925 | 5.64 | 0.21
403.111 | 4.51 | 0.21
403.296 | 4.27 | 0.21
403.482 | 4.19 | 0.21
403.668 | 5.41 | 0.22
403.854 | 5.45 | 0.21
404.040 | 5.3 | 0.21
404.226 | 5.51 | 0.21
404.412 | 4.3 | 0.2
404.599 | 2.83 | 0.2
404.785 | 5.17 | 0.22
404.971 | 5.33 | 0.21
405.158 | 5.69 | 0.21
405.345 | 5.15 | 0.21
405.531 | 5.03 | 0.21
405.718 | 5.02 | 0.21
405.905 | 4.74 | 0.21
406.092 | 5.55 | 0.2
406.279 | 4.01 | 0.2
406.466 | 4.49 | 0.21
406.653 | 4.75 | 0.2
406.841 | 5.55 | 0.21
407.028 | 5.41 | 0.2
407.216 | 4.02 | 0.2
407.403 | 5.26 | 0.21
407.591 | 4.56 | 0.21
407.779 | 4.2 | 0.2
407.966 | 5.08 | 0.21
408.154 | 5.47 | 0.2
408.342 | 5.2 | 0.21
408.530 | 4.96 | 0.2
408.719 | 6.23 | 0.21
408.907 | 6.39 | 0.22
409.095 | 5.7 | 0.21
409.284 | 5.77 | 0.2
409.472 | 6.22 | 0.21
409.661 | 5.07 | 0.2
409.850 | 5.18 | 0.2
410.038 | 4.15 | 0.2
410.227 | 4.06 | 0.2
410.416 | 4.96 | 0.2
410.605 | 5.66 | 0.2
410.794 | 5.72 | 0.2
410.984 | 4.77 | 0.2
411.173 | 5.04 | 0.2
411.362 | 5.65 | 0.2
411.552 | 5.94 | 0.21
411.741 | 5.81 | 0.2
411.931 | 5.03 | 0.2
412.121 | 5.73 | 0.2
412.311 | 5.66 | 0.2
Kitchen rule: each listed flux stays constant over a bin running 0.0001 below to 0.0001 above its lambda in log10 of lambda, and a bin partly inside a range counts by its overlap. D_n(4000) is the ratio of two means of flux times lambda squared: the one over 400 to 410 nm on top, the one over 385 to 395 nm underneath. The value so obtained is 1.93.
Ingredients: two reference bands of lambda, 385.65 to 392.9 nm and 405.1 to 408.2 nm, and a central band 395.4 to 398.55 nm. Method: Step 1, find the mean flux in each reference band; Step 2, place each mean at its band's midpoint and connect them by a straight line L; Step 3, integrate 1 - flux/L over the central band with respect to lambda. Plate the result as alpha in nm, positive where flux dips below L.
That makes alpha 0.81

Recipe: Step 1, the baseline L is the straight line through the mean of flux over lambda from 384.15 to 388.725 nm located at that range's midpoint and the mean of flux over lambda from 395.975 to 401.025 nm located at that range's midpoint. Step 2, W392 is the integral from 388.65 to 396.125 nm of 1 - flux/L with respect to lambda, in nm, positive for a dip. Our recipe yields 0.64 nm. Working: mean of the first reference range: 2.87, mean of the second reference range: 3.73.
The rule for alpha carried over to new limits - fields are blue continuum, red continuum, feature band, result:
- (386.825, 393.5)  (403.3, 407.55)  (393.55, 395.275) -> 0.367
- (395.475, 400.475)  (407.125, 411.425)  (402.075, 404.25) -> -0.387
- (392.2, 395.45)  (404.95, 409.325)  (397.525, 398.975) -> -0.439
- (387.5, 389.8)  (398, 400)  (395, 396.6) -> 0.376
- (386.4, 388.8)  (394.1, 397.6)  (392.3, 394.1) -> 0.631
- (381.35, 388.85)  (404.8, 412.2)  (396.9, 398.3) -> 0.343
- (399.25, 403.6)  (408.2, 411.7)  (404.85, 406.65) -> 0.065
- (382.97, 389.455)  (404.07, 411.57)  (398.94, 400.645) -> -0.252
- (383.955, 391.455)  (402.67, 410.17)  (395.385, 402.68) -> 0.392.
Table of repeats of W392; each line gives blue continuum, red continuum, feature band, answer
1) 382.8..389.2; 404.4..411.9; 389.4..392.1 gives -0.36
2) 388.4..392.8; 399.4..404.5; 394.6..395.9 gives 0.10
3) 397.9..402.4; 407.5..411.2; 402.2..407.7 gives 0.14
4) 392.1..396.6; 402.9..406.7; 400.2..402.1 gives -0.48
